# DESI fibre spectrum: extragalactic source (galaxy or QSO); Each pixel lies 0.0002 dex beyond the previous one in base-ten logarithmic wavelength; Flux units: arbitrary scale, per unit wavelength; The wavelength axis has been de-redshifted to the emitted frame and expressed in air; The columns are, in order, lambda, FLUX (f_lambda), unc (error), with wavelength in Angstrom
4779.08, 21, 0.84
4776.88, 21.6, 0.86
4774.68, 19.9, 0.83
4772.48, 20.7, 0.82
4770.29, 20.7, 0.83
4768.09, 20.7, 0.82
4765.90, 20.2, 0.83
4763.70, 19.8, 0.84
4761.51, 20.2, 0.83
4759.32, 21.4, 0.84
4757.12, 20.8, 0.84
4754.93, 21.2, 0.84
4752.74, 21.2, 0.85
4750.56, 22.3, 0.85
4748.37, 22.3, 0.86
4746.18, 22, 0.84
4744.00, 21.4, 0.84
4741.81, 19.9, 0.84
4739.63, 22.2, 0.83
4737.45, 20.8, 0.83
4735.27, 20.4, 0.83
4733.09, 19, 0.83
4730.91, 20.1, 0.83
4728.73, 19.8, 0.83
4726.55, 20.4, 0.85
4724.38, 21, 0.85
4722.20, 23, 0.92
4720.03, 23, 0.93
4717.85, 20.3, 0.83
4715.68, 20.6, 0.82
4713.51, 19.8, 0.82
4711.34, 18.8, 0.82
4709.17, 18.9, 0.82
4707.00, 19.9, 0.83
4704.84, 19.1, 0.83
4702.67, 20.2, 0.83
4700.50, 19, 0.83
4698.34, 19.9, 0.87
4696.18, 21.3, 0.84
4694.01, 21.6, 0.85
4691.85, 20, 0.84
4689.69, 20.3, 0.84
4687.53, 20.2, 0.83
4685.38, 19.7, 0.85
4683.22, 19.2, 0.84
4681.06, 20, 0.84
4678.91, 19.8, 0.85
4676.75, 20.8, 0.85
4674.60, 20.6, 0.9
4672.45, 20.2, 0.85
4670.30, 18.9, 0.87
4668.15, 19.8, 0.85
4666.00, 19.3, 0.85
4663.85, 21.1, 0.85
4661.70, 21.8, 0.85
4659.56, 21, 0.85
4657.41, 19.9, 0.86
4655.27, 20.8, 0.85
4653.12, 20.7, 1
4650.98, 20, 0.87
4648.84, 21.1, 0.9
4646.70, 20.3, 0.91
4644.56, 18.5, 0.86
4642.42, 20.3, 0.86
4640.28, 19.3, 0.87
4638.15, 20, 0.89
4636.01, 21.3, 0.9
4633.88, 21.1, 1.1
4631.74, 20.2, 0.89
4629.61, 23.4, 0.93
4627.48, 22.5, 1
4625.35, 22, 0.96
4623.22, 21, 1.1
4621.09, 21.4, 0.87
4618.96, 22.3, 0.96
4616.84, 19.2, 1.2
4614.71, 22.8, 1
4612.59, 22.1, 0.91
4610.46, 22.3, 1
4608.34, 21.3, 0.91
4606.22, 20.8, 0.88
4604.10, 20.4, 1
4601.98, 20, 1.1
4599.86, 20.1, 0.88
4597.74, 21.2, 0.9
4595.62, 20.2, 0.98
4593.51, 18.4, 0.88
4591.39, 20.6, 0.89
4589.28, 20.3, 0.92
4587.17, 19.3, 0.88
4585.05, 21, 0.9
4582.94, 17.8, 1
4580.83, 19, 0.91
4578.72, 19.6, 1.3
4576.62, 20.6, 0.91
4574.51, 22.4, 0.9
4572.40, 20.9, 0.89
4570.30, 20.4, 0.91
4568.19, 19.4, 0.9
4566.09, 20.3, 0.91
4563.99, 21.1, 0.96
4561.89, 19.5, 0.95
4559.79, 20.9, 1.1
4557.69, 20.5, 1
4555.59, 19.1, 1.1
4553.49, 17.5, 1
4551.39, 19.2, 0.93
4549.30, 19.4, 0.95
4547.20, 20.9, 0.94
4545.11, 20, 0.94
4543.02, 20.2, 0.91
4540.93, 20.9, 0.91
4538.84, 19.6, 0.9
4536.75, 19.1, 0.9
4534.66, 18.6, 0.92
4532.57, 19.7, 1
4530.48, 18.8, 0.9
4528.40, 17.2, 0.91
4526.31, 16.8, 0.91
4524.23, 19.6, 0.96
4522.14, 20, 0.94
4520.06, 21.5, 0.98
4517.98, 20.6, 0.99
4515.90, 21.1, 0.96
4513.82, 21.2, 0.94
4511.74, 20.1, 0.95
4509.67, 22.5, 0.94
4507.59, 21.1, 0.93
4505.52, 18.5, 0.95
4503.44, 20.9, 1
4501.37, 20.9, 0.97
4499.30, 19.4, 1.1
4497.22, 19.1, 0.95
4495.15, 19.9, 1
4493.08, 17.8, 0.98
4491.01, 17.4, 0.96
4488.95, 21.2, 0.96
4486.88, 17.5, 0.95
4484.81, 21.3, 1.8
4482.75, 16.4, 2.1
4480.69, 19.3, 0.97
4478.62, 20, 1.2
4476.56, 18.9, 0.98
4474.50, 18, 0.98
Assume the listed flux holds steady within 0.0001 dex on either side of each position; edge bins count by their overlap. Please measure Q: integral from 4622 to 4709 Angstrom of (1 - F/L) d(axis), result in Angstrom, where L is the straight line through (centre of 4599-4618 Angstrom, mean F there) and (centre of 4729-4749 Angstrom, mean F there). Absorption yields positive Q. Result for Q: 2.3 Angstrom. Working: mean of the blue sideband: 21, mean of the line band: 20.4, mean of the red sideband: 20.8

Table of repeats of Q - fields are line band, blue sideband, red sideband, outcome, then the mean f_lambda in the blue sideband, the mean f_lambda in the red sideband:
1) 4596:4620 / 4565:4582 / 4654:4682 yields -0.9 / 20.3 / 20.3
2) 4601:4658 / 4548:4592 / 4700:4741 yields -2.4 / 19.9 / 20.3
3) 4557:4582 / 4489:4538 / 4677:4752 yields -0.6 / 19.7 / 20.5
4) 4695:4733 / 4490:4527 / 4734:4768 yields 1.1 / 19.9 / 21.1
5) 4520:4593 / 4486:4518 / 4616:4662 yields 2.0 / 19.9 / 20.8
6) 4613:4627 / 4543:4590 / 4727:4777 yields -0.9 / 20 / 20.8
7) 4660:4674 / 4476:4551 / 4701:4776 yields 0.1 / 19.7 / 20.6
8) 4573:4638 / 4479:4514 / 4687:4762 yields -2.2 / 19.6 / 20.6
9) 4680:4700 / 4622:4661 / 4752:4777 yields 0.5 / 20.8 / 20.7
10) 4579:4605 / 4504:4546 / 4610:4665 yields 0.9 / 19.9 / 21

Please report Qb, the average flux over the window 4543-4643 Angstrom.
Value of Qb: 20.5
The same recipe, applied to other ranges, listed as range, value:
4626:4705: 20.4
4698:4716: 19.5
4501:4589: 19.9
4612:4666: 20.9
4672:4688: 20.1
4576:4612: 20.2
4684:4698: 20.5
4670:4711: 20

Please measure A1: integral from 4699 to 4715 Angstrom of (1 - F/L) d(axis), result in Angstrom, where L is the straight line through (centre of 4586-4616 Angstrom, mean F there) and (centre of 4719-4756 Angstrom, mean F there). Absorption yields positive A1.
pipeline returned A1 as 1.2 Angstrom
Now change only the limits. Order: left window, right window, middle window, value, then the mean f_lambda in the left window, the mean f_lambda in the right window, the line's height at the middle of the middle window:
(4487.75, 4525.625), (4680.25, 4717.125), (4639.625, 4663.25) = -0.48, 20.1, 19.9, 20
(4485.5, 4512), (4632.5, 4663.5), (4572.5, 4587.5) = 0.05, 19.7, 20.4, 20.1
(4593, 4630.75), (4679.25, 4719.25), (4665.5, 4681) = 0.30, 21.2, 20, 20.3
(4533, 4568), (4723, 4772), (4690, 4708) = 0.38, 19.8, 20.8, 20.6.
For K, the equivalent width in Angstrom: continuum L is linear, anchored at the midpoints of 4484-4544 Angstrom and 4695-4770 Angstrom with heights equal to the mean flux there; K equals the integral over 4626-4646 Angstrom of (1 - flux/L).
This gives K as -0.5 Angstrom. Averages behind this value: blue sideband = 19.7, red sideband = 20.6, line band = 20.7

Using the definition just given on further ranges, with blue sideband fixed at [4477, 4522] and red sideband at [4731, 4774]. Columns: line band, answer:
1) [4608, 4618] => -0.6 Angstrom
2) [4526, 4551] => 0.9 Angstrom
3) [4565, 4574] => -0.1 Angstrom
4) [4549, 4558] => 0.5 Angstrom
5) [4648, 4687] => 0.5 Angstrom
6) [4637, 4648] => 0.4 Angstrom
